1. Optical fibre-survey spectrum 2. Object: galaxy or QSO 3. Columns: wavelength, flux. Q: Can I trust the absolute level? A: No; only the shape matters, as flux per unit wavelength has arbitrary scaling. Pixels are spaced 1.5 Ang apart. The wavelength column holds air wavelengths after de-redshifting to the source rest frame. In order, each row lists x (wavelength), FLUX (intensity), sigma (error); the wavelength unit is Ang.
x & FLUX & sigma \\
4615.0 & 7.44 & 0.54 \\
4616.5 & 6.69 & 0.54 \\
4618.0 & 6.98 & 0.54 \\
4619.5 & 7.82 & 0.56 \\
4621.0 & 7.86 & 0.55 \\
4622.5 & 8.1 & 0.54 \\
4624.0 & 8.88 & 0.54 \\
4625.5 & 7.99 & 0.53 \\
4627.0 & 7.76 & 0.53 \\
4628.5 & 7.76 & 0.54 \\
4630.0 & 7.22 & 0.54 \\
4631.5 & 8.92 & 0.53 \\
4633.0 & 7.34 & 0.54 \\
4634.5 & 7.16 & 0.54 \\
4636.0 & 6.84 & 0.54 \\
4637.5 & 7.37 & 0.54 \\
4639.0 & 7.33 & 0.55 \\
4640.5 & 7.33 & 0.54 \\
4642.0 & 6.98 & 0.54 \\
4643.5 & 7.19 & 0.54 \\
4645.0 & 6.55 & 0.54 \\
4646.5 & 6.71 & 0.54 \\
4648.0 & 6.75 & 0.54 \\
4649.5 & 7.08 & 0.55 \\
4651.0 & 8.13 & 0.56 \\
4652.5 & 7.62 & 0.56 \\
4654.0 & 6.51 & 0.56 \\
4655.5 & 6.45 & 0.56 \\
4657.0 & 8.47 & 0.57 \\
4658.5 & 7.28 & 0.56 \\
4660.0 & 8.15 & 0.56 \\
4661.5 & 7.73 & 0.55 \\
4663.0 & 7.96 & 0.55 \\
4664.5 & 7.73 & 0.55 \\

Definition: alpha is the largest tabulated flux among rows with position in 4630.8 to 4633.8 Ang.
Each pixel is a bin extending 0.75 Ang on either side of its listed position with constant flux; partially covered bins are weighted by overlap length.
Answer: 8.92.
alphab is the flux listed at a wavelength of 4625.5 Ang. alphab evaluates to 7.99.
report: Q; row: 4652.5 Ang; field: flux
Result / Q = 7.62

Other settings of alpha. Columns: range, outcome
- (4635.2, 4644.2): 7.37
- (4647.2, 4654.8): 8.13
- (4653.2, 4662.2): 8.47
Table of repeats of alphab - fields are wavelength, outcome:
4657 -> 8.47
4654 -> 6.51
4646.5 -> 6.71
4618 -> 6.98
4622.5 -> 8.1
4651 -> 8.13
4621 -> 7.86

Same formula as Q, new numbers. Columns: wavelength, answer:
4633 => 7.34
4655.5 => 6.45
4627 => 7.76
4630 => 7.22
